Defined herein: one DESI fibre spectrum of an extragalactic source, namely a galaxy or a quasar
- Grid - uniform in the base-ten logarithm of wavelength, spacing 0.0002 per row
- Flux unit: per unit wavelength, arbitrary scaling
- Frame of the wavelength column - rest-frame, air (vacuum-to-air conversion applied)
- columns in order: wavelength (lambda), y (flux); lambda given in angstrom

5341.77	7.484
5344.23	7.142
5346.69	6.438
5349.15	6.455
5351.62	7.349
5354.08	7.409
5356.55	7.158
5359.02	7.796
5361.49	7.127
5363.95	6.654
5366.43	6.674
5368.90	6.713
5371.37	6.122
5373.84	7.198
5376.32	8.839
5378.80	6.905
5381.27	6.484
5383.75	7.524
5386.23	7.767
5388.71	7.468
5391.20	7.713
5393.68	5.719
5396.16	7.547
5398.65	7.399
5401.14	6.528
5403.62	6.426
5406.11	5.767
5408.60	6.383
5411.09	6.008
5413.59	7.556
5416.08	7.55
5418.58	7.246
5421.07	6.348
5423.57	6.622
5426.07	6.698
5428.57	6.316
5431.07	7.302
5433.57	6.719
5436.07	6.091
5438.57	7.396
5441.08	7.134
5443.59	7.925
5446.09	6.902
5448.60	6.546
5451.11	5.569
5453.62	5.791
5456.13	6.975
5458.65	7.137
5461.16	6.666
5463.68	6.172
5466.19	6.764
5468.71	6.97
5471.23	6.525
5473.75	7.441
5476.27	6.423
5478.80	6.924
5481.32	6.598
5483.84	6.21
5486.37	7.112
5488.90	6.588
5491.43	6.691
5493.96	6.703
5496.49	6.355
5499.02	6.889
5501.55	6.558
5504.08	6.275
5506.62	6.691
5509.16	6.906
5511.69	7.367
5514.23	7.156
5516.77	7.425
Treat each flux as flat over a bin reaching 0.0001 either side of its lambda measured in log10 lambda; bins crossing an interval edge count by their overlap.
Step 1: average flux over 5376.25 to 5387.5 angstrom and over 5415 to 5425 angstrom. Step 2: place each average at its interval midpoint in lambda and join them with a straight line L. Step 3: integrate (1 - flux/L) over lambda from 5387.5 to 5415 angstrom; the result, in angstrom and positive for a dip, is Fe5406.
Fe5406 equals 1.4 angstrom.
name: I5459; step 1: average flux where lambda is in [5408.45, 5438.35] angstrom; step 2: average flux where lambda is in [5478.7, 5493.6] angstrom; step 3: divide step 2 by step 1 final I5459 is 1.0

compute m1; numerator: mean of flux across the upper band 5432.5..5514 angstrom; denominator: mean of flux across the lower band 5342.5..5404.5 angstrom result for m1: 0.95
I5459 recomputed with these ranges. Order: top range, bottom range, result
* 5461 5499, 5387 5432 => 0.98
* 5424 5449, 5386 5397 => 0.96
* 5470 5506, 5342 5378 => 0.94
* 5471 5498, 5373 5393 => 0.90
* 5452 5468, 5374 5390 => 0.88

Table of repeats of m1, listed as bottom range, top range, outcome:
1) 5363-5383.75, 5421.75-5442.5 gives 0.97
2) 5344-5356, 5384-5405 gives 1.02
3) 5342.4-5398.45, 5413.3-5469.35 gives 0.95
